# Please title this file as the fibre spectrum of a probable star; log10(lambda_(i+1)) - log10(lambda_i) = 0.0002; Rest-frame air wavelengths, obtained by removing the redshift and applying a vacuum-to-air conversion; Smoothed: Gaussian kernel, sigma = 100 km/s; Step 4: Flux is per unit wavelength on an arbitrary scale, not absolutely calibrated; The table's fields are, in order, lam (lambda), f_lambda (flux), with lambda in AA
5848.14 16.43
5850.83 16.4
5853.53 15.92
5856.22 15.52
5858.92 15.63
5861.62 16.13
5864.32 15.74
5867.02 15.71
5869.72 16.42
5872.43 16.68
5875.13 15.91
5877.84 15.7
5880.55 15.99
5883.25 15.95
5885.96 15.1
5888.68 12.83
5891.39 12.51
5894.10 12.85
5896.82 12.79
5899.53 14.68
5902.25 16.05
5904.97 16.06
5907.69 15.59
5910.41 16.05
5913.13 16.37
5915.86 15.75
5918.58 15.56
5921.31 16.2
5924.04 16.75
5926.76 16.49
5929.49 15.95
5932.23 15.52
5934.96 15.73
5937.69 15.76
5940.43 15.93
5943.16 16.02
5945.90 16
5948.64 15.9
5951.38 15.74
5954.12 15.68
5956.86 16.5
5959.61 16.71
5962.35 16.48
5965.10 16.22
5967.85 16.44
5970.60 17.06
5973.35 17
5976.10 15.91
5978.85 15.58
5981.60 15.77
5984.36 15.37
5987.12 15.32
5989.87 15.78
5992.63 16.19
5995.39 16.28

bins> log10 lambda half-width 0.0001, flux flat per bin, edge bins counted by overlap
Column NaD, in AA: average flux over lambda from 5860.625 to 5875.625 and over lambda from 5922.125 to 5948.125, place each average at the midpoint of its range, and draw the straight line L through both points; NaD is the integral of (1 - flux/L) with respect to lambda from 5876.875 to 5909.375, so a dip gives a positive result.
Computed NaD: 2.8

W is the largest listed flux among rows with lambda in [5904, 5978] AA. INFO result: 17.06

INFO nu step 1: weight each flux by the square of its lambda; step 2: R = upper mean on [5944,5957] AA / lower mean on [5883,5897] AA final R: 1.2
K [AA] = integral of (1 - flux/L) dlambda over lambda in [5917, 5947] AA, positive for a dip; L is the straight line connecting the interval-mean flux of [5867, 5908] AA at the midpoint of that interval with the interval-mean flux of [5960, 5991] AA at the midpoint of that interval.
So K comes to -0.8 AA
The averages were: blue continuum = 15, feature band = 16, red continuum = 16.1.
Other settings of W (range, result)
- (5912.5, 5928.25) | 16.75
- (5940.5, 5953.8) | 16.02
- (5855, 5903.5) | 16.68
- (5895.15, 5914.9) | 16.37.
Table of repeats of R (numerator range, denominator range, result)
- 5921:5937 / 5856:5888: 1.04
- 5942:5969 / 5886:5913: 1.14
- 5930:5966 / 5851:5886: 1.03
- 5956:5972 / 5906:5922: 1.06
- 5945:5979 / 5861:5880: 1.05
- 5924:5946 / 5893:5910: 1.09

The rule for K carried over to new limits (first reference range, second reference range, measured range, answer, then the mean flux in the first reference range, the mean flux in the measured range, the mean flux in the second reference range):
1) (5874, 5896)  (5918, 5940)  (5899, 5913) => -0.5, 14.5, 15.8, 16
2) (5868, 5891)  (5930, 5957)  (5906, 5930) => -0.6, 15.4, 16.1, 15.9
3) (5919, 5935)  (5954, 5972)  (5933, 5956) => 0.6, 16.1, 15.9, 16.5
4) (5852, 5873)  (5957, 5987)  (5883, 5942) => 2.9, 15.9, 15.3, 16.2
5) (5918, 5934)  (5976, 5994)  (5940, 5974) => -0.9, 16.1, 16.3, 15.7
